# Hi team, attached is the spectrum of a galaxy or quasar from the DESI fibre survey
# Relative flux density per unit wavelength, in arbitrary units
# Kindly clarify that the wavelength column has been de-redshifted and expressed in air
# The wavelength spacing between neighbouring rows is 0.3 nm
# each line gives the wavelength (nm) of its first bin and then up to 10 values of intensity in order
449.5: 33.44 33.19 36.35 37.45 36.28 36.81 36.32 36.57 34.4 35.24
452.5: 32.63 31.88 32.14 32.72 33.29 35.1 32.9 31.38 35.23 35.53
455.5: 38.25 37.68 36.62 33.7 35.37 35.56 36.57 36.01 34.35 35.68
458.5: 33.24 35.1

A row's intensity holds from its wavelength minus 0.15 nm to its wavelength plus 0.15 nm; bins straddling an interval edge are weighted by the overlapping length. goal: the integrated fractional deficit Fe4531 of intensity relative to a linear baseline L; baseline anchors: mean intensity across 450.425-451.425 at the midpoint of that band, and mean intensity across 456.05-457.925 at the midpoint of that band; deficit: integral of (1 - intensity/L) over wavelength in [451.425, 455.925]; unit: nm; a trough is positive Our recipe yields 0.219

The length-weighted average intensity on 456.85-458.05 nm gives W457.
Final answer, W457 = 35.6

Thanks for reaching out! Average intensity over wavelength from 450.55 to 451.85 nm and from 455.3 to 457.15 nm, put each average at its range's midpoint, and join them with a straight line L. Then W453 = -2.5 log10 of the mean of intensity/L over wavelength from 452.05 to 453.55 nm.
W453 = 0.11 mag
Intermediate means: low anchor 36.3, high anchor 36.2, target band 32.9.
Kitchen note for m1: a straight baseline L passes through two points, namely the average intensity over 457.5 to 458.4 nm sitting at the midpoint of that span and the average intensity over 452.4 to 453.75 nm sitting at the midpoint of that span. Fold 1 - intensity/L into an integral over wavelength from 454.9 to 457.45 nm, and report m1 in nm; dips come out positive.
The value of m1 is -0.143 nm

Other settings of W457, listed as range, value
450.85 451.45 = 36.6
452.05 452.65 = 33.9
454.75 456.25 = 36.7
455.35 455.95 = 38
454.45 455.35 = 34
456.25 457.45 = 35.3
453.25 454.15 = 33.7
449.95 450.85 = 36.7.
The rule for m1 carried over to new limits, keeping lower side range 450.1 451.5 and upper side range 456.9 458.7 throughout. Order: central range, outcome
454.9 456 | -0.036 nm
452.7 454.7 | 0.180 nm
